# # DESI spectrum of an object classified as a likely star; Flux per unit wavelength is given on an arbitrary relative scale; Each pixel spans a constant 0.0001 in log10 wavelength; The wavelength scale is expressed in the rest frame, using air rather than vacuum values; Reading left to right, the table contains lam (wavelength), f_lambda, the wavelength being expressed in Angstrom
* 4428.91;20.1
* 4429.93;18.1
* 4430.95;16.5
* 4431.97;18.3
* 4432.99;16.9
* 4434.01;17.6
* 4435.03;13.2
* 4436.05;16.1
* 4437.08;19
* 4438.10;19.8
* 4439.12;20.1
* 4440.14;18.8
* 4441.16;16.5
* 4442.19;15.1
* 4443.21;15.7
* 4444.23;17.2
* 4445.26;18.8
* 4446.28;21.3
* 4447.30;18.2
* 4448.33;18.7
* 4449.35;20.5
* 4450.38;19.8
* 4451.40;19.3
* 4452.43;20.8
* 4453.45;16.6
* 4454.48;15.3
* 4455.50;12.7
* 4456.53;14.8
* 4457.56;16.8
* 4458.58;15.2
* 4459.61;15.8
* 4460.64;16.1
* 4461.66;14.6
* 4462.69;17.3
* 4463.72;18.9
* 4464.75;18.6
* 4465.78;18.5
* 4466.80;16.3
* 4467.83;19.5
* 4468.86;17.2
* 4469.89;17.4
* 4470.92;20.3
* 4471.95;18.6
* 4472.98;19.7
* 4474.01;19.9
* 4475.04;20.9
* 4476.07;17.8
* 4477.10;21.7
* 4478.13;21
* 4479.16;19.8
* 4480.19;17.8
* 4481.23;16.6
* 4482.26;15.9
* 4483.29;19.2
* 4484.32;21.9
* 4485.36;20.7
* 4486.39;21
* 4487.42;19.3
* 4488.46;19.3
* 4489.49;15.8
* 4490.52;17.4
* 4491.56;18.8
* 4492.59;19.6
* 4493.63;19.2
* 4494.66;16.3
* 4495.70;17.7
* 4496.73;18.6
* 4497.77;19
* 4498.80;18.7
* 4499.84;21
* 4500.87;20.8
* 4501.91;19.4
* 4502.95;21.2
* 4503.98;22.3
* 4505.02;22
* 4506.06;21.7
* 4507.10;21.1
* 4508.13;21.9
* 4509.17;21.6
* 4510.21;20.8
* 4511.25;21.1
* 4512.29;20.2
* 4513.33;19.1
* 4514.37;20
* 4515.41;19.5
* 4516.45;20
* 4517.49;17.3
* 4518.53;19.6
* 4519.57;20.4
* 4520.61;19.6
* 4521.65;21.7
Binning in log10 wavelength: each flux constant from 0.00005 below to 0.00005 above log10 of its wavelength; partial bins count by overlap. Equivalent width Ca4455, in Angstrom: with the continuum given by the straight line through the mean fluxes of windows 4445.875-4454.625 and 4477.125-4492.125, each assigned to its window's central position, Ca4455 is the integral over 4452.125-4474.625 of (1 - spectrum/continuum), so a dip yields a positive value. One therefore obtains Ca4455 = 2.1 Angstrom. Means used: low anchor 19.1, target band 17.3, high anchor 19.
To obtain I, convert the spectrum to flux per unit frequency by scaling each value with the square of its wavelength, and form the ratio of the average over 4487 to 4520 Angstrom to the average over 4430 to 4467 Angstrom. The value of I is 1.16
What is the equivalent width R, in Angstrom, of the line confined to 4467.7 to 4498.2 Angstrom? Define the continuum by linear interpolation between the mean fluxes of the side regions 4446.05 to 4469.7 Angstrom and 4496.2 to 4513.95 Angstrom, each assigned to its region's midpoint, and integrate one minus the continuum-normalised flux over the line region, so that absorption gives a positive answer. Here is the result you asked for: 0.3 Angstrom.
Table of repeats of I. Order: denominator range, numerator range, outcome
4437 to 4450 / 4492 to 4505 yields 1.09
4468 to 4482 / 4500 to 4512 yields 1.13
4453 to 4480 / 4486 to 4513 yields 1.13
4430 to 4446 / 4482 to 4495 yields 1.11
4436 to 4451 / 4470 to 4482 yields 1.06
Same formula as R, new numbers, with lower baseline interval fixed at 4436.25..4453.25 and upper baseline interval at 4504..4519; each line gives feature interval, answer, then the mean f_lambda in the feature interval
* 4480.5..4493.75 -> 0.7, 18.8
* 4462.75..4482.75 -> 0.7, 18.7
